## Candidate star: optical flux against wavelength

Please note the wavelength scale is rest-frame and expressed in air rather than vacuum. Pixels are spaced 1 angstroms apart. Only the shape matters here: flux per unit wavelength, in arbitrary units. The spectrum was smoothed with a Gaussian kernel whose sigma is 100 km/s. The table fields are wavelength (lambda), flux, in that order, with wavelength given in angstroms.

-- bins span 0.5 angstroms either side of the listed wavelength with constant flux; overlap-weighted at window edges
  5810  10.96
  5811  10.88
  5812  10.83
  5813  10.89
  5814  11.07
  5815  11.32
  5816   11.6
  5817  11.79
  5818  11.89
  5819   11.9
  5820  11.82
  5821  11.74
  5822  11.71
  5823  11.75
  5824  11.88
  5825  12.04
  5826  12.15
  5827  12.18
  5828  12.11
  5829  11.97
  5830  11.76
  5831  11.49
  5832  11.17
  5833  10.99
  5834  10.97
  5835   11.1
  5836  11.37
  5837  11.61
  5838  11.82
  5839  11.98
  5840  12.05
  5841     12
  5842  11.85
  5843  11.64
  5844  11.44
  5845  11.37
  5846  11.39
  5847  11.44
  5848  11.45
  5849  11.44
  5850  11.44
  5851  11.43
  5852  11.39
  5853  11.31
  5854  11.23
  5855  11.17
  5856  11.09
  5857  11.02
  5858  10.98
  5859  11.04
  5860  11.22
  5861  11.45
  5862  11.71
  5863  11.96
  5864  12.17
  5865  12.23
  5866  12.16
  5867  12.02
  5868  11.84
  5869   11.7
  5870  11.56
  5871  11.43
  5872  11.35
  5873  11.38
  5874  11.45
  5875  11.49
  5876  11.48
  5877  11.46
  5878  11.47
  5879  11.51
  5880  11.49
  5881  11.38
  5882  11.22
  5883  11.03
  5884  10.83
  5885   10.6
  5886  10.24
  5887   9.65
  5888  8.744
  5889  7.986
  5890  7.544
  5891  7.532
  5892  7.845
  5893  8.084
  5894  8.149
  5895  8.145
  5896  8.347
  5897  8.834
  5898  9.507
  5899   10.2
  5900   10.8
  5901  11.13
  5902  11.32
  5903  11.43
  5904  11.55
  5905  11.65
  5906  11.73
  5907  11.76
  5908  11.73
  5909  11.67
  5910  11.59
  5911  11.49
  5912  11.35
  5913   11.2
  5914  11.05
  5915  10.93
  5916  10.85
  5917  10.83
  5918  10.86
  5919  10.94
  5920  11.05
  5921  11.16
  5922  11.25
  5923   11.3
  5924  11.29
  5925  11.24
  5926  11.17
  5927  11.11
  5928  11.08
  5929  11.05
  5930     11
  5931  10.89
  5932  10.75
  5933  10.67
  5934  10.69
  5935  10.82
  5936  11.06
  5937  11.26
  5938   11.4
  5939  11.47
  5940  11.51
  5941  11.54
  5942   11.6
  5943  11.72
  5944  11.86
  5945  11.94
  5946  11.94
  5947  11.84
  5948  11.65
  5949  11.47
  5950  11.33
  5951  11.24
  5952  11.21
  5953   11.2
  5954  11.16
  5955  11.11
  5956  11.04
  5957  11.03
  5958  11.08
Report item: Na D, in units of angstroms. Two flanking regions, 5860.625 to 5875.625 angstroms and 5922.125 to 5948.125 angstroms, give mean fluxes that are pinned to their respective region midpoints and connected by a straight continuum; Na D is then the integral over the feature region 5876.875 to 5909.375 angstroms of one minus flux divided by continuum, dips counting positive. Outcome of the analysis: 3.9 angstroms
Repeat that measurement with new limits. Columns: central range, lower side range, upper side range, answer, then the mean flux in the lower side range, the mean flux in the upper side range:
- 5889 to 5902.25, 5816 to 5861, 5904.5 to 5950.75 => 2.84 angstroms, 11.6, 11.3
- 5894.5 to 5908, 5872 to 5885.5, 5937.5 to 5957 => 0.97 angstroms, 11.3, 11.5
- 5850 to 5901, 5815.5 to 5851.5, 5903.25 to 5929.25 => 3.63 angstroms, 11.7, 11.3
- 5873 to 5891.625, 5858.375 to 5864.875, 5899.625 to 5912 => 1.86 angstroms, 11.6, 11.5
